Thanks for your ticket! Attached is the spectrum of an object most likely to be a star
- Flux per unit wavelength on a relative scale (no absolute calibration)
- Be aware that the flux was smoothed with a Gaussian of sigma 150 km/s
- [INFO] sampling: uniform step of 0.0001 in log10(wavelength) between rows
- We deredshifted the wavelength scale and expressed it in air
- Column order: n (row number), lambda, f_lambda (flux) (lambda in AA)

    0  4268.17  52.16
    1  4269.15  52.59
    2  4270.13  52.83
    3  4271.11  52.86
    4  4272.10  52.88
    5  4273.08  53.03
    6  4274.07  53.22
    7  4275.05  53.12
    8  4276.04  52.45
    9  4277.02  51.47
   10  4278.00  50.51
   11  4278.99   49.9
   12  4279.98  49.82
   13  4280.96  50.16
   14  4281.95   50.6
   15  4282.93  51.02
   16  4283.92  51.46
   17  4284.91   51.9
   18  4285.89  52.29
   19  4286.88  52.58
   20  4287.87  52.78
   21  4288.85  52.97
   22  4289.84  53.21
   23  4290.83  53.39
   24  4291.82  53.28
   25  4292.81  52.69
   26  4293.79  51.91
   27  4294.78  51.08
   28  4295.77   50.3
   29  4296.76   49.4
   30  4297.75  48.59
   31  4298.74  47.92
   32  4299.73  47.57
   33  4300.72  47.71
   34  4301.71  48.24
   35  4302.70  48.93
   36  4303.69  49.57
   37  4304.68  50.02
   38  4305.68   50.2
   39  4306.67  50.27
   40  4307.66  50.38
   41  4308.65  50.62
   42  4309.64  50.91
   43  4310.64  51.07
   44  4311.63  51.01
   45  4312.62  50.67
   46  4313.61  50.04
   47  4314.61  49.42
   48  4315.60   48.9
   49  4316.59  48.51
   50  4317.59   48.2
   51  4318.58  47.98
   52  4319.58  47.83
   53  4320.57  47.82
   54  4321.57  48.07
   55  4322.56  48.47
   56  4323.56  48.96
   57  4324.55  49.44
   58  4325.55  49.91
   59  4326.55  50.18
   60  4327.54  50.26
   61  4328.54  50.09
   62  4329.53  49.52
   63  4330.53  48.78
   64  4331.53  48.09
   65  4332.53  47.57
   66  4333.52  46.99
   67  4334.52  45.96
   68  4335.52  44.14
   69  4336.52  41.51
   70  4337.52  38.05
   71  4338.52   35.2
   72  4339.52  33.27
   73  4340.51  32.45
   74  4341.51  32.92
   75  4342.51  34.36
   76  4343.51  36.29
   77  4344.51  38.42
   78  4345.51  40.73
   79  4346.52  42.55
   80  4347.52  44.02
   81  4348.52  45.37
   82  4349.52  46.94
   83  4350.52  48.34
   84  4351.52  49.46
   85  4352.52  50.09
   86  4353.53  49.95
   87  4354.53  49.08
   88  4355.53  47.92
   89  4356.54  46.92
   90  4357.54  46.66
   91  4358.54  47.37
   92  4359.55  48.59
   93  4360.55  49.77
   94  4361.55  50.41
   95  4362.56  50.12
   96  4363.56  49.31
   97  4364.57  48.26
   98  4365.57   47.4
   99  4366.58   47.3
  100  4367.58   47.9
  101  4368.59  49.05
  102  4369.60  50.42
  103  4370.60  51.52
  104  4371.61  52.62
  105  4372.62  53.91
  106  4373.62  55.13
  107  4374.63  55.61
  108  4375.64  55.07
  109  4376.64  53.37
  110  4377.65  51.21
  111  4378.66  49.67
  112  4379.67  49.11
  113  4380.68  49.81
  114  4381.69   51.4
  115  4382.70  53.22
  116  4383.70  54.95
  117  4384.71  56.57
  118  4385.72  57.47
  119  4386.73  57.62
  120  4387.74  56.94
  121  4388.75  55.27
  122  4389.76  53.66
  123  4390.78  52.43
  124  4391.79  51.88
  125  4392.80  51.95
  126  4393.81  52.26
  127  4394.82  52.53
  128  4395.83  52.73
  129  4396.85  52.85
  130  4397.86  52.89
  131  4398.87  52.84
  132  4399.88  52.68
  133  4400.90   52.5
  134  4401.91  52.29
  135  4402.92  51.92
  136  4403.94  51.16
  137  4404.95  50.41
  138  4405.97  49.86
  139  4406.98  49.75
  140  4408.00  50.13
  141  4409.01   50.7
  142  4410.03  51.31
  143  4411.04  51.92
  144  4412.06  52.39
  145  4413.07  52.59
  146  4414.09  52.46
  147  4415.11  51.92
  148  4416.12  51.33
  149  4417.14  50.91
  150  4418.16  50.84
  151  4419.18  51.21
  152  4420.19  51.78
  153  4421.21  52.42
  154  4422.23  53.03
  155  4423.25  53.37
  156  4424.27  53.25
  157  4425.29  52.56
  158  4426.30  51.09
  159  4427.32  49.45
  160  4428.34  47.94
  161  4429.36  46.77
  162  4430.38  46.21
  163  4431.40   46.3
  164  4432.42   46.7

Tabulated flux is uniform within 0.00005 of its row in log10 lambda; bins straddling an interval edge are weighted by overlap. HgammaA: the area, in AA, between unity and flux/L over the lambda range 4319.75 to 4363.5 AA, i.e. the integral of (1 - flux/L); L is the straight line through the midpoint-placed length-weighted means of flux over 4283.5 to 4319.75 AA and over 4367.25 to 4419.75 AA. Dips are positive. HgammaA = 5.0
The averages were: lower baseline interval 50.4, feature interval 45.4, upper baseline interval 52.4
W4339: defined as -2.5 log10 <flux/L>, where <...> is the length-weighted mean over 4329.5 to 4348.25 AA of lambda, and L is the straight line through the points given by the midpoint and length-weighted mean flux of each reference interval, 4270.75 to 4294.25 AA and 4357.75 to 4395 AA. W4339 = 0.26 mag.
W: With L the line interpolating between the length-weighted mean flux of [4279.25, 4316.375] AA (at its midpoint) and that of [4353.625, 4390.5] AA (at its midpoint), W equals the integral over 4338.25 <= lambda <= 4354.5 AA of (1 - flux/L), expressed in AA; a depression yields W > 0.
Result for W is 3.0 AA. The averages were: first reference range 50.6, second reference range 51.4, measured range 41.6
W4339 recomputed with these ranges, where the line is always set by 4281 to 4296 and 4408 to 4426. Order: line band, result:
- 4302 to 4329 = 0.05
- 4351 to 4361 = 0.07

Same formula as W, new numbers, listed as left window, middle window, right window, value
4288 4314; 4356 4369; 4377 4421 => 0.8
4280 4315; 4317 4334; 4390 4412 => 0.8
